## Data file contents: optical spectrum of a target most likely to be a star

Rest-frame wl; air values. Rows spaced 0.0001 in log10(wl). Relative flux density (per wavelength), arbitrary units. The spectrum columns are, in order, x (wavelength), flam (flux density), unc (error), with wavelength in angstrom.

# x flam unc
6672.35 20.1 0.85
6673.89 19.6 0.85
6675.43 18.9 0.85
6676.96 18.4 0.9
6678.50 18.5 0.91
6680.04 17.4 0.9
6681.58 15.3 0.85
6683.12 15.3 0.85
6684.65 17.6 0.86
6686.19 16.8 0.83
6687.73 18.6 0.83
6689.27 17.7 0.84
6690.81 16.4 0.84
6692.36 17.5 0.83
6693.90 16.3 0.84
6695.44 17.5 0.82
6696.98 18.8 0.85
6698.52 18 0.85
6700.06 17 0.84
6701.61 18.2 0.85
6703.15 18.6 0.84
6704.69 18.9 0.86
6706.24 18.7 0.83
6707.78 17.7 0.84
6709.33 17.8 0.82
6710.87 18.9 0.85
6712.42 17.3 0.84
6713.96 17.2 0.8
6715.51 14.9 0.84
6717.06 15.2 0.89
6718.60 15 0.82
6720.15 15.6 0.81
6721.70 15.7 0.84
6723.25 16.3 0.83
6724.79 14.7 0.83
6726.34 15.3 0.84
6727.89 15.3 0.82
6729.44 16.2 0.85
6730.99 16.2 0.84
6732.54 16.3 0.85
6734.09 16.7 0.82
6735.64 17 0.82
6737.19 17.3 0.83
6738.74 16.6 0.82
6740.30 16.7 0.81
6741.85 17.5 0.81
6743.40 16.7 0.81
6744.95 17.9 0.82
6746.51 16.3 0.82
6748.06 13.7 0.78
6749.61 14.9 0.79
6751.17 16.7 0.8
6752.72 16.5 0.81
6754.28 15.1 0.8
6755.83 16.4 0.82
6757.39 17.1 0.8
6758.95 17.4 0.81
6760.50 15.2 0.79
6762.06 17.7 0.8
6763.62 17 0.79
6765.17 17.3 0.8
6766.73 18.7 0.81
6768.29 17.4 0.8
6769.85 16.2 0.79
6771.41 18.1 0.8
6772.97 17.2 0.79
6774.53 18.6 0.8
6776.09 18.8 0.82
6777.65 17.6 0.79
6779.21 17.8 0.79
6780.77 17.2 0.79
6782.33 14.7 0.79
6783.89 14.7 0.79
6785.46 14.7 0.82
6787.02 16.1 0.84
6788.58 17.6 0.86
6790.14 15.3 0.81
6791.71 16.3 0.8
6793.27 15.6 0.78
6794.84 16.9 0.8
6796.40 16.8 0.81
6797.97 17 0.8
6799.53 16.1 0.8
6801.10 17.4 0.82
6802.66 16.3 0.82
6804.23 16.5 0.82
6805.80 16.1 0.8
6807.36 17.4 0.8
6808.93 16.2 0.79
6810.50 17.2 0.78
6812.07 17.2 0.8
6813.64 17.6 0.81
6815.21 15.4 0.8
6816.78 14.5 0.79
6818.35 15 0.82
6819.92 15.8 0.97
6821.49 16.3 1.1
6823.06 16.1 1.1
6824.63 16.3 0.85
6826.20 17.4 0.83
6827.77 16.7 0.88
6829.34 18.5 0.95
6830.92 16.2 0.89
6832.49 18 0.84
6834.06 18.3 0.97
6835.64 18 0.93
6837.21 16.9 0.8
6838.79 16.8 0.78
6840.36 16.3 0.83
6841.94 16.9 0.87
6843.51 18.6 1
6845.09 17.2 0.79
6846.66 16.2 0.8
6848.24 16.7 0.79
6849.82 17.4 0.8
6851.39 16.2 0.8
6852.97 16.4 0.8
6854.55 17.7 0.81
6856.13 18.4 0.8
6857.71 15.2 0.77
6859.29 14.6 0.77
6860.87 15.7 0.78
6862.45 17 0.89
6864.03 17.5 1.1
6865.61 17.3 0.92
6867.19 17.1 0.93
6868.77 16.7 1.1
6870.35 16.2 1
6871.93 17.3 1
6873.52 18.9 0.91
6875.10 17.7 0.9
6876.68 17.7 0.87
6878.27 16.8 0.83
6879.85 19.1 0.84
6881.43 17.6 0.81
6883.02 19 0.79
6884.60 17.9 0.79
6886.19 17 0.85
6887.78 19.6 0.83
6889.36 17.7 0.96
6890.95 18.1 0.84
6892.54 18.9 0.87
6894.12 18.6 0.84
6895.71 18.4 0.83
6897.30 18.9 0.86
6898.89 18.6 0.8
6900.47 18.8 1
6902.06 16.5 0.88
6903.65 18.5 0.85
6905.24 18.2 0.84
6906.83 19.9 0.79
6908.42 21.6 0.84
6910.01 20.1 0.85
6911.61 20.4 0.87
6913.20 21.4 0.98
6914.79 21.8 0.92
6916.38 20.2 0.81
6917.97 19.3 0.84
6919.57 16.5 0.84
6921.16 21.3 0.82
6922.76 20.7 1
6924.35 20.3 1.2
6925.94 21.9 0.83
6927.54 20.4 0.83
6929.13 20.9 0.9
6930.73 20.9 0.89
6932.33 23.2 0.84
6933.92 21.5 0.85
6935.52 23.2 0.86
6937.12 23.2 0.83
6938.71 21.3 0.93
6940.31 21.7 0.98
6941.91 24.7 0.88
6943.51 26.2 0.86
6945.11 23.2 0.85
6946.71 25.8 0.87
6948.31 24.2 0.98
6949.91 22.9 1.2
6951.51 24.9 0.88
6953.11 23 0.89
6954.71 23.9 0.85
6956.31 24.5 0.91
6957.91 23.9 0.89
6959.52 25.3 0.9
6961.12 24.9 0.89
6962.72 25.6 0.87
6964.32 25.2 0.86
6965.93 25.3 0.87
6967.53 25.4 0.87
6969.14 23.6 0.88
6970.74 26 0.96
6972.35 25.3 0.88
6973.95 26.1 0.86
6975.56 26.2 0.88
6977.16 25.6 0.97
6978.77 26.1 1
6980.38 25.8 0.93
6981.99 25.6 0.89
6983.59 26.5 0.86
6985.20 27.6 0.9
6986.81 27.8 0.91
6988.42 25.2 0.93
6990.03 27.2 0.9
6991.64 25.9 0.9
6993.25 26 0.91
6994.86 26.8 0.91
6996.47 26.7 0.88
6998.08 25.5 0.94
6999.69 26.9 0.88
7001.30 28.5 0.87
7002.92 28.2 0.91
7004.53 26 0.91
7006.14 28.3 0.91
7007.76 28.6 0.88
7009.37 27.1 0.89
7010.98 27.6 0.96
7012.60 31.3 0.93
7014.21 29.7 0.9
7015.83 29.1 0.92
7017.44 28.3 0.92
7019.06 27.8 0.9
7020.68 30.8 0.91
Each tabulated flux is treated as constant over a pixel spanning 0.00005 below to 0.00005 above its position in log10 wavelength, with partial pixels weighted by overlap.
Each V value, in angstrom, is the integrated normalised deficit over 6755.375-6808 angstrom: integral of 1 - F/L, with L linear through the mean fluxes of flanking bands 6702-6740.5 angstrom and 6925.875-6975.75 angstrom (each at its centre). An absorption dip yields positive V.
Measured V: 4.9 angstrom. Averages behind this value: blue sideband 16.7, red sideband 23.9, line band 16.8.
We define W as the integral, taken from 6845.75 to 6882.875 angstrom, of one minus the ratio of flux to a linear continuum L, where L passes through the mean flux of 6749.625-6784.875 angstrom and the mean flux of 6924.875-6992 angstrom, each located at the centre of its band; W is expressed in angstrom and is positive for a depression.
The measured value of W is 6.6 angstrom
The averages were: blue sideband 16.9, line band 17.1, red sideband 24.4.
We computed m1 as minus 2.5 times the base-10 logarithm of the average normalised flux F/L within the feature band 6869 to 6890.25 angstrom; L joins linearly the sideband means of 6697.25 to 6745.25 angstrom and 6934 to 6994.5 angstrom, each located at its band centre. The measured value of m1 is 0.233 mag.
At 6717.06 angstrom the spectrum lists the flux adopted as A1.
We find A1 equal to 15.2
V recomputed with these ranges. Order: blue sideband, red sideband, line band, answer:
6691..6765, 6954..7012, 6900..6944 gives 5.6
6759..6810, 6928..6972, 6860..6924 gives 8.6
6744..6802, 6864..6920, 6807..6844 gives 1.4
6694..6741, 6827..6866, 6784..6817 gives 1.1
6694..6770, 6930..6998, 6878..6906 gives 5.1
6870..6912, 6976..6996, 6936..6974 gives -1.0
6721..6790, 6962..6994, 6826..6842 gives 2.1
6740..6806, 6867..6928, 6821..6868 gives 2.6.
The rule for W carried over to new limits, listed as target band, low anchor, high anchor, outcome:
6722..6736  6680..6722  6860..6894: 1.0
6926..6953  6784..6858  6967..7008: 0.7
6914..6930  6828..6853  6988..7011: 1.3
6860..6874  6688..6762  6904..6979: 2.5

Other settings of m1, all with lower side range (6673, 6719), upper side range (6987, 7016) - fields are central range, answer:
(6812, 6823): 0.33 mag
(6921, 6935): 0.18 mag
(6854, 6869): 0.34 mag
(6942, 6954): 0.06 mag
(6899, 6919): 0.24 mag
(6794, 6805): 0.24 mag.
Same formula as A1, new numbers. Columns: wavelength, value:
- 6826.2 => 17.4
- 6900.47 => 18.8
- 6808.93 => 16.2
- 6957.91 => 23.9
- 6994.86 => 26.8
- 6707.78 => 17.7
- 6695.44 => 17.5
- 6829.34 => 18.5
